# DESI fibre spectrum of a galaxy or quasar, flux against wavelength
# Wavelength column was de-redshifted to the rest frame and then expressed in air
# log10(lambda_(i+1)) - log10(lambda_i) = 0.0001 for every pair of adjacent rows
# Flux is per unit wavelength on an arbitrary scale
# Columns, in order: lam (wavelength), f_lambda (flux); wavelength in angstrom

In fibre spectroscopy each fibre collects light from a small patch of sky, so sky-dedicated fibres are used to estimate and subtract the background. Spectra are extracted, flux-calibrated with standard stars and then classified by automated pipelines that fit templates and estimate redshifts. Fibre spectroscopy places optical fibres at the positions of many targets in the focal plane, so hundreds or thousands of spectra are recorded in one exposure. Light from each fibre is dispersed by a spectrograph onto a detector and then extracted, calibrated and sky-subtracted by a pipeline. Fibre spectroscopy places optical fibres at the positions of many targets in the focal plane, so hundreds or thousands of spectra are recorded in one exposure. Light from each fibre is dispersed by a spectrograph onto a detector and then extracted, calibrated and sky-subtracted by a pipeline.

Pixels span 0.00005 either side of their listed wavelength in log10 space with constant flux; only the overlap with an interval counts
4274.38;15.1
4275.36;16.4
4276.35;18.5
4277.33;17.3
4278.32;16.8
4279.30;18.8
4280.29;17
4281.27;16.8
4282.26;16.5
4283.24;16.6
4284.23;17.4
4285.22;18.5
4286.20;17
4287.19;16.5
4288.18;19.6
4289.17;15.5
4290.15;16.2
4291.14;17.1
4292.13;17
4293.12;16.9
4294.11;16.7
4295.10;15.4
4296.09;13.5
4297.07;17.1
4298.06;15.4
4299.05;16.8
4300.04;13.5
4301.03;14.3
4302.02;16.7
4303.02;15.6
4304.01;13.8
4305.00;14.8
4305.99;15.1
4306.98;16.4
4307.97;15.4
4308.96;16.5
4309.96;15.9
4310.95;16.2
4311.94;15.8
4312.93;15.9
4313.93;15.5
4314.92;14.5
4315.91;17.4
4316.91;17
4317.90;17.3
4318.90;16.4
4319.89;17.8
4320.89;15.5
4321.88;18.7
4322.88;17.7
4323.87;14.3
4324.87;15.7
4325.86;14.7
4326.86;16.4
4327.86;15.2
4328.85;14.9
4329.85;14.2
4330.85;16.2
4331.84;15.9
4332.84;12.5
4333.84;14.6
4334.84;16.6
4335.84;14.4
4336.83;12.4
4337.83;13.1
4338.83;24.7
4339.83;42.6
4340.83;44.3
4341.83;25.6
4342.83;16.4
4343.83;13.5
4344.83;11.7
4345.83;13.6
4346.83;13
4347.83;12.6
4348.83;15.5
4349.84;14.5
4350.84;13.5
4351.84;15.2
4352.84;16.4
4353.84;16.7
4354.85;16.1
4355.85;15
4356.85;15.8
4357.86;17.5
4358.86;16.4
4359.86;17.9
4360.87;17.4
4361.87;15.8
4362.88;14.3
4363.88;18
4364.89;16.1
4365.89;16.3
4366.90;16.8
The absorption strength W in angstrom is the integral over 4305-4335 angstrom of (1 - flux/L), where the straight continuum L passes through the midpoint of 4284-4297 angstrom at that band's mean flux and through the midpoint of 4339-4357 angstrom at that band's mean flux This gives 3.1 angstrom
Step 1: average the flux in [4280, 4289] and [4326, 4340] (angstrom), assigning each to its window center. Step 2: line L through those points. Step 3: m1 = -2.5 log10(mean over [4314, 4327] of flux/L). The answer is 0.03 mag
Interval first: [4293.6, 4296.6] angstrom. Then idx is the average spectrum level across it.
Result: 15.3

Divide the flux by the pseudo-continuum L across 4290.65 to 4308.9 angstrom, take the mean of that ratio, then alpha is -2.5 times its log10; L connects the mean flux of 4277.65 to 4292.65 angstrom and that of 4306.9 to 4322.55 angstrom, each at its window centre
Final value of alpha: 0.08 mag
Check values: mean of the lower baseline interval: 17.2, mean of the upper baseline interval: 16.4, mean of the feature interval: 15.7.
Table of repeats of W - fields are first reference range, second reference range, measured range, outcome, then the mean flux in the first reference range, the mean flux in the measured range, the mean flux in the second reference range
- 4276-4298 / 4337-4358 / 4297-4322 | 2.2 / 16.9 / 15.9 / 18.4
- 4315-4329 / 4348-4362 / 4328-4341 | -2.3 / 16.3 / 19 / 15.9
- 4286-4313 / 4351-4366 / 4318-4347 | -2.9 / 15.9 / 17.7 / 16.3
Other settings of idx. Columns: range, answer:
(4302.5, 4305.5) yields 14.7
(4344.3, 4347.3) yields 12.8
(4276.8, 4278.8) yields 17.1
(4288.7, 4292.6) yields 16.5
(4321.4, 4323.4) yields 18.1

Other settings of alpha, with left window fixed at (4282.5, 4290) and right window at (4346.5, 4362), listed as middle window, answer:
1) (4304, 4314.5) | 0.069 mag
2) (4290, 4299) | 0.057 mag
